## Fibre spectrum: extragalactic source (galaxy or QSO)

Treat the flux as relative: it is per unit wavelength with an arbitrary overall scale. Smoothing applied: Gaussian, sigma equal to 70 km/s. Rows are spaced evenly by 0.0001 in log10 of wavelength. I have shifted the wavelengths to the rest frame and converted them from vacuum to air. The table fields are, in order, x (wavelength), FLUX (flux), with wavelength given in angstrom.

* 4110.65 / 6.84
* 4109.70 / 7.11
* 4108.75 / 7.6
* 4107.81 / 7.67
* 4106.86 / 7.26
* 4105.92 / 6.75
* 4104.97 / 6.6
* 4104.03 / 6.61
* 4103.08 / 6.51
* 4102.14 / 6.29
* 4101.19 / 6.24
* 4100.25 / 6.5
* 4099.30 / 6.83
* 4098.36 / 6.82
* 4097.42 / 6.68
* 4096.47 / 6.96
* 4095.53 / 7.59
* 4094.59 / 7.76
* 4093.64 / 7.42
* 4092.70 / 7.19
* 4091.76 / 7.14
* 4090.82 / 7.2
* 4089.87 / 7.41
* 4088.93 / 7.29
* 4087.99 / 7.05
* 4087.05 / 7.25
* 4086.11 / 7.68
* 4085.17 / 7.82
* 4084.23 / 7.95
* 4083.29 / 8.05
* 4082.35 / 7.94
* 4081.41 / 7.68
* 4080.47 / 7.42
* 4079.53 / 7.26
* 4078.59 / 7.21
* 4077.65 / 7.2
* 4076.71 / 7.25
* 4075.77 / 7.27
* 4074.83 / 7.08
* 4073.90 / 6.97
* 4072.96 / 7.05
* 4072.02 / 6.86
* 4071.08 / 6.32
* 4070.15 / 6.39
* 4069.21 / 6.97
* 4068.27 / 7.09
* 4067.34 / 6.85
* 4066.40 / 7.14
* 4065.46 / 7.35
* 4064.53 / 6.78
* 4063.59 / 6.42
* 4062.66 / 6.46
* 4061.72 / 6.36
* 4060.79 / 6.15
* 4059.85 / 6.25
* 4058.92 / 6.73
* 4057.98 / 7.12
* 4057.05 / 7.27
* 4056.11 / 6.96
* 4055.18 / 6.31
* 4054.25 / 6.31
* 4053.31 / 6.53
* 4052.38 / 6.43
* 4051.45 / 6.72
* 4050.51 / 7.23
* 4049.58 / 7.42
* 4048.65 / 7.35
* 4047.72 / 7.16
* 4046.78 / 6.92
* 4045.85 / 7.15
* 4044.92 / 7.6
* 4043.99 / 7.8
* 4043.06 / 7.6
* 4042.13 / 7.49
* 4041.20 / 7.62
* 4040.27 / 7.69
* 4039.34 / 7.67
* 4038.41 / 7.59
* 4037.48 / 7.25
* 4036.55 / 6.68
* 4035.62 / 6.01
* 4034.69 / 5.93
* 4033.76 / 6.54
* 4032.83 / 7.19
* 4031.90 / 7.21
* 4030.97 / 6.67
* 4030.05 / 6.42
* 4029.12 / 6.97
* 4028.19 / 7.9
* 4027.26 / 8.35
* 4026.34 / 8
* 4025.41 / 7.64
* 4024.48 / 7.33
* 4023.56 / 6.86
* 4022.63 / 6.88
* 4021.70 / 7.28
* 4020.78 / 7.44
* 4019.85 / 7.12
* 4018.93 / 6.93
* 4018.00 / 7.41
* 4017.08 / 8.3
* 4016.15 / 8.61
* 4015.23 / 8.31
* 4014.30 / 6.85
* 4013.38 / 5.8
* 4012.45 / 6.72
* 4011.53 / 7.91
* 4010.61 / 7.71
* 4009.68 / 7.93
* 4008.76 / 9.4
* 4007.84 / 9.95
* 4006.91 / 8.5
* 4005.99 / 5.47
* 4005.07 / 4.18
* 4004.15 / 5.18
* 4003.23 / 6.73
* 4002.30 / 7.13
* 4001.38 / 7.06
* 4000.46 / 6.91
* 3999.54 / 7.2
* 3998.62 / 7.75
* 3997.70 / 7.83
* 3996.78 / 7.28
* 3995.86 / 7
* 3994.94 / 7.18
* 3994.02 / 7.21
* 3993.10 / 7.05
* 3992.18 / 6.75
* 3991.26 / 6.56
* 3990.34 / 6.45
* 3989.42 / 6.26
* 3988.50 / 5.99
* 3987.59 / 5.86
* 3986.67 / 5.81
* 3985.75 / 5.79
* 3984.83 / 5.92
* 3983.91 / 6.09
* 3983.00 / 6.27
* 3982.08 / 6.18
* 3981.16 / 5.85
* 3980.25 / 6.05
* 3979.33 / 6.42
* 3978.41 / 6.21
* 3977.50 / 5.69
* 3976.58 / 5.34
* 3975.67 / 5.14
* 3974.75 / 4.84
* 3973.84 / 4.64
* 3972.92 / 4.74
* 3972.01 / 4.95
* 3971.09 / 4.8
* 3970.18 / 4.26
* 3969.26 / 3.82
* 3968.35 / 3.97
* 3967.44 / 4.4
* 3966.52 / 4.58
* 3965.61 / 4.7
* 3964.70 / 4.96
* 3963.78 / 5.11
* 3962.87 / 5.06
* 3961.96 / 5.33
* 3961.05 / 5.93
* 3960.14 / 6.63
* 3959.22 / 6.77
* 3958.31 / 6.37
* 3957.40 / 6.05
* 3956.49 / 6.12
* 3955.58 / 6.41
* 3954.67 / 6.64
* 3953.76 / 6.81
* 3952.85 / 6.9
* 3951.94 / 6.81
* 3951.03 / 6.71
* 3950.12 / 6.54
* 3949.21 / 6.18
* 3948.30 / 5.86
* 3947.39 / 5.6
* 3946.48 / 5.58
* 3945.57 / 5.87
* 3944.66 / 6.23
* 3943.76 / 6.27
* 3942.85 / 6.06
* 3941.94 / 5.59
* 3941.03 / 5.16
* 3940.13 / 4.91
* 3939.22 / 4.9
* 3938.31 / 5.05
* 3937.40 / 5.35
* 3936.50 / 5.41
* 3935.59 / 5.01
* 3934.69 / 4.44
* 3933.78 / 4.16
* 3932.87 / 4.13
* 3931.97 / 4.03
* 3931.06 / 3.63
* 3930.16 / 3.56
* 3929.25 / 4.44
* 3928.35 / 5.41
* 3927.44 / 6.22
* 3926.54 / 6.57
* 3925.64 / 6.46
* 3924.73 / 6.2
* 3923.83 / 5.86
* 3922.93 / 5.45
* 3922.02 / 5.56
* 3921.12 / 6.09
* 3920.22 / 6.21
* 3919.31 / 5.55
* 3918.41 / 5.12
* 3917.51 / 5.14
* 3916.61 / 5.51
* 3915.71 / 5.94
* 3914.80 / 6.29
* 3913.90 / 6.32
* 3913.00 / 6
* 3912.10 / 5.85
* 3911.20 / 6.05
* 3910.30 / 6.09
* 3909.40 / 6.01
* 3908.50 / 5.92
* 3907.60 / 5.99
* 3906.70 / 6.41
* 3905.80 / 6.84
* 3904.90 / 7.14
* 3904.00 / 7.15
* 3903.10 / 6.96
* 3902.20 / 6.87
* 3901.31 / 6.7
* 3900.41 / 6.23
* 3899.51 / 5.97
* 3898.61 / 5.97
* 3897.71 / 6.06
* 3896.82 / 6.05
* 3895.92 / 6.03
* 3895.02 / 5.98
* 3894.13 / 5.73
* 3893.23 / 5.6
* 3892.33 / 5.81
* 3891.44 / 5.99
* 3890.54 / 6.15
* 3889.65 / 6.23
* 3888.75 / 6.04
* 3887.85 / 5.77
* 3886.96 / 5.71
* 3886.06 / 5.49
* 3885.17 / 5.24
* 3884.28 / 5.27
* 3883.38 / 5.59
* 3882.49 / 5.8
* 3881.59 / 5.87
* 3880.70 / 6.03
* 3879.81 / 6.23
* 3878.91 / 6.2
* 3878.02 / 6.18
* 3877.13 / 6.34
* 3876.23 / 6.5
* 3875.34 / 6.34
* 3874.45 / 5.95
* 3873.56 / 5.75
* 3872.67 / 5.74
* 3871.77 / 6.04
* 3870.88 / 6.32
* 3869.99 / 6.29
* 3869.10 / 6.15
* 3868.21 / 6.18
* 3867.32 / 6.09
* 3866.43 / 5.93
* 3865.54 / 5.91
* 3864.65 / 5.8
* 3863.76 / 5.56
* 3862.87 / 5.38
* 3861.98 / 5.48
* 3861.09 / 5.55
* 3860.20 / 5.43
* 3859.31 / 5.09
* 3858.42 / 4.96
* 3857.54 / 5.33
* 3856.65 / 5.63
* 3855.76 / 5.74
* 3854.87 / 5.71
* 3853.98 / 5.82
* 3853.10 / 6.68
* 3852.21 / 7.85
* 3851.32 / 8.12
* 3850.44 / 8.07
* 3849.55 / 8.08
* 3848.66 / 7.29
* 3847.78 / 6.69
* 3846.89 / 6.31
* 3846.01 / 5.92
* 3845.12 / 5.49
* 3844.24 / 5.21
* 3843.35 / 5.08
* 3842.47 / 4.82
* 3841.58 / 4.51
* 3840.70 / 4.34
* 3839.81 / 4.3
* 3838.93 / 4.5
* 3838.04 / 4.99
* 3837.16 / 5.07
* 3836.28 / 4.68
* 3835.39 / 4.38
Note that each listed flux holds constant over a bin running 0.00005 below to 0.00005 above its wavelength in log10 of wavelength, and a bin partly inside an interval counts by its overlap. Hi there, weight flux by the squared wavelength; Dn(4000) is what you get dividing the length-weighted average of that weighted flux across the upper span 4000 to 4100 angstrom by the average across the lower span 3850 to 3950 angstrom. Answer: 1.3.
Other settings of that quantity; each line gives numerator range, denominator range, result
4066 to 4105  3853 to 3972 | 1.35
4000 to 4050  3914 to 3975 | 1.38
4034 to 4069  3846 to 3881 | 1.24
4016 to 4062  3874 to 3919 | 1.26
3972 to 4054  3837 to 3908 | 1.24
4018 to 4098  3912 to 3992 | 1.34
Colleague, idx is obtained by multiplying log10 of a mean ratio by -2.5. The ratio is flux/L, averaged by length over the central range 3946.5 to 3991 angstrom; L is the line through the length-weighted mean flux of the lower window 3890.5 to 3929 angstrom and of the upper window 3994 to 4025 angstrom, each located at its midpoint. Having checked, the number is 0.19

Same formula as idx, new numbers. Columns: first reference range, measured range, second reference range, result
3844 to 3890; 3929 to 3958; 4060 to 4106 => 0.16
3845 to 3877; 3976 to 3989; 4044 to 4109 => 0.12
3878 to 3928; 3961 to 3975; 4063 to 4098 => 0.34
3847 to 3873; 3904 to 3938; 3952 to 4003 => 0.09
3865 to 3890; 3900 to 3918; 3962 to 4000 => -0.06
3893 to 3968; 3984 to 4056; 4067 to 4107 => -0.09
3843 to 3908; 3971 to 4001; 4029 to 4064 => 0.07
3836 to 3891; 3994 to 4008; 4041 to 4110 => -0.05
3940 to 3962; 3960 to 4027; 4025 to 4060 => 0.04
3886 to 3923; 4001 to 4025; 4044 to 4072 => -0.10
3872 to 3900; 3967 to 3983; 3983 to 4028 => 0.30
